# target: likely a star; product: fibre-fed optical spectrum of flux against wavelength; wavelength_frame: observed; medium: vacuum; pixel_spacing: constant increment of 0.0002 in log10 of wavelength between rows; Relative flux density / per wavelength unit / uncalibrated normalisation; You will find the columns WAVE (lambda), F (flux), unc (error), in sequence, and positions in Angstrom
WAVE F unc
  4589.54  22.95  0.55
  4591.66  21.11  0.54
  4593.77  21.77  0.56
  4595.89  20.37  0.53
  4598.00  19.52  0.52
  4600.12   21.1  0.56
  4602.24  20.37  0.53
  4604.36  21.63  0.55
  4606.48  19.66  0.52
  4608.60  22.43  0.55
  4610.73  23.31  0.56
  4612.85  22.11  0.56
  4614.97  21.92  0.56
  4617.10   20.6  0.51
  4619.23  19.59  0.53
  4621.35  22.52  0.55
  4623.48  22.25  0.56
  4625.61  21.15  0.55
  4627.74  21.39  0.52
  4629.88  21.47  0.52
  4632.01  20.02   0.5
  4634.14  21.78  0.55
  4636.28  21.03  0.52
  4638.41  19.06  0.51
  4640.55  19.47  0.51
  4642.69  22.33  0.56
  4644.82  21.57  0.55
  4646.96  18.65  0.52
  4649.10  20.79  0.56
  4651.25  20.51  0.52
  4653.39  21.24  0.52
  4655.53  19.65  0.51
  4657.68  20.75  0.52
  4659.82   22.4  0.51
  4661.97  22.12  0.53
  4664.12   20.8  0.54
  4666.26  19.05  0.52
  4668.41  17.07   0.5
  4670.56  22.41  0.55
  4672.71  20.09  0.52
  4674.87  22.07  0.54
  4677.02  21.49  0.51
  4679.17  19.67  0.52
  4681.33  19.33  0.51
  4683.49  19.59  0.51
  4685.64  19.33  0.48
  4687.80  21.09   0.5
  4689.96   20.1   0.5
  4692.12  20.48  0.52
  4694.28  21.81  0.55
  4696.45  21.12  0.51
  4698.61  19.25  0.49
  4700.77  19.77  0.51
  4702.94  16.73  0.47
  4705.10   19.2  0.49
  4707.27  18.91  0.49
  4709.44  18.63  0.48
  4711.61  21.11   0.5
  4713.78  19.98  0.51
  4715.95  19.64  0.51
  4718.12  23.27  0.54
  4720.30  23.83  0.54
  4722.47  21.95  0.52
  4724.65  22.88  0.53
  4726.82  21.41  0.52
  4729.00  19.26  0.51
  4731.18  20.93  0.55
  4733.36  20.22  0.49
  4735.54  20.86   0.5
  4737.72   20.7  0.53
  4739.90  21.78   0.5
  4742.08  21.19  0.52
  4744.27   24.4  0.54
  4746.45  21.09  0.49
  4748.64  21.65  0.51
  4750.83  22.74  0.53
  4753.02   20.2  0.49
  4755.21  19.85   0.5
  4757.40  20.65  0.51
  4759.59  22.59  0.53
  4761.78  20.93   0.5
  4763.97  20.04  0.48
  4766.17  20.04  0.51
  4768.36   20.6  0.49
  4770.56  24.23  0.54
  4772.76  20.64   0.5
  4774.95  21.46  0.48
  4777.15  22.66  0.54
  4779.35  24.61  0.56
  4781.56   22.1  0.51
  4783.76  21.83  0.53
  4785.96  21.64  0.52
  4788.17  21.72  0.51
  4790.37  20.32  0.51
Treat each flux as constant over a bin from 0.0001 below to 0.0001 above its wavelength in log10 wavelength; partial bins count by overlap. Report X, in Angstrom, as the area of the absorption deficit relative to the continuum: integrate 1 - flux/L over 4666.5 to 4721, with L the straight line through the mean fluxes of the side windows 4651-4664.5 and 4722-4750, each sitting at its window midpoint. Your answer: 2.70 Angstrom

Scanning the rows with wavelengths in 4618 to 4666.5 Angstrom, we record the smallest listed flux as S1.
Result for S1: 18.65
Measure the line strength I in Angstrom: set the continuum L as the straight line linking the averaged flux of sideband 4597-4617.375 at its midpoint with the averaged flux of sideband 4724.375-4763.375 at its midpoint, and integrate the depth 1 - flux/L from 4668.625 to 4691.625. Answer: 0.96 Angstrom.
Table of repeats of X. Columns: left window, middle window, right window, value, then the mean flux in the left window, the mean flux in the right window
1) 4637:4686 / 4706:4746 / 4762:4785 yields 0.1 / 20.4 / 21.8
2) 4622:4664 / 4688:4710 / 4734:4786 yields 1.6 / 20.9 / 21.6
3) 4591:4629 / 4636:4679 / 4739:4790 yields 1.6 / 21.3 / 21.7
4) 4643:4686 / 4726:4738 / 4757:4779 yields 0.4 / 20.5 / 21.5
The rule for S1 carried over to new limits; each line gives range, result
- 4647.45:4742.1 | 16.73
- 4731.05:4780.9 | 19.85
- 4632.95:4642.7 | 19.06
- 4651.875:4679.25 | 17.07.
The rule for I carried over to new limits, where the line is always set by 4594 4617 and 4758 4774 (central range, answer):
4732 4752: -0.3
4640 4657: 0.5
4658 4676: 0.4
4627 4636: 0.0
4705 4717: 0.9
